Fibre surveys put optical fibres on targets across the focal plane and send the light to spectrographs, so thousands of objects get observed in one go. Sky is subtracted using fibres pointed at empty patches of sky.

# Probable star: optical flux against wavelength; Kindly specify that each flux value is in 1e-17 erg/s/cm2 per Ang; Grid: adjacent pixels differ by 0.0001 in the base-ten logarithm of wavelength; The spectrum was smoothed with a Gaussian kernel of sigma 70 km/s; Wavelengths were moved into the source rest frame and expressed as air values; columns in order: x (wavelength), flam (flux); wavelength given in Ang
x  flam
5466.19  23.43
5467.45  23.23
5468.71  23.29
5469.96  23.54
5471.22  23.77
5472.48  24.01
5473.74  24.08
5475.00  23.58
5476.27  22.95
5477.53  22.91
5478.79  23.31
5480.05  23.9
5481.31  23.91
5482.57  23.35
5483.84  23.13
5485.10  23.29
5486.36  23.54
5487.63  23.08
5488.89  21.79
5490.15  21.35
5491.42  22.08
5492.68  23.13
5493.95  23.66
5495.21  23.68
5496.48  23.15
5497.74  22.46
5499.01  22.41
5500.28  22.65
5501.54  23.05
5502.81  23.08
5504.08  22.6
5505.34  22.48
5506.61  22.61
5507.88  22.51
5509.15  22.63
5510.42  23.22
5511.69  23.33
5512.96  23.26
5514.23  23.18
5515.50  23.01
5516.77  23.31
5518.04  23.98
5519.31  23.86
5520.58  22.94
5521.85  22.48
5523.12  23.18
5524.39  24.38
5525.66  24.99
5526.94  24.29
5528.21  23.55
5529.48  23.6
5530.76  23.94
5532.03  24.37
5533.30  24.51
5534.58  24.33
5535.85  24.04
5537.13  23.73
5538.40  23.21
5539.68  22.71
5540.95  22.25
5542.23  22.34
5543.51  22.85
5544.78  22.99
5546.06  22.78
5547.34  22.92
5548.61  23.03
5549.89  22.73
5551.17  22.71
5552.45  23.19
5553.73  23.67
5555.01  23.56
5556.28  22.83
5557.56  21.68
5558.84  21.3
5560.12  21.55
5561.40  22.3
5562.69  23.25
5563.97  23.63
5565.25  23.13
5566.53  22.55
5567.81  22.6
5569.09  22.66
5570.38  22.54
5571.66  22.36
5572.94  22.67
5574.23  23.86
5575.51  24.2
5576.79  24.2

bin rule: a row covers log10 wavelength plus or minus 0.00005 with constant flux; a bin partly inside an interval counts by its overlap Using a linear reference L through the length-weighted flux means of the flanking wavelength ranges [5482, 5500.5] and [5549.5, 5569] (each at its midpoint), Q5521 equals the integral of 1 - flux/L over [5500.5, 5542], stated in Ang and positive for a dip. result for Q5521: -1.08 Ang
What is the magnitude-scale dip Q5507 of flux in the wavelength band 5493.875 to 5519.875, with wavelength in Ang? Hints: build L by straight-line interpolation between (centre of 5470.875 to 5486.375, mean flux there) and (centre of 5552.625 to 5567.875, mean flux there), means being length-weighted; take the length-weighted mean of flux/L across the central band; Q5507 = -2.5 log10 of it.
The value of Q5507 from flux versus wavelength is 0.01 mag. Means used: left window 23.5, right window 22.7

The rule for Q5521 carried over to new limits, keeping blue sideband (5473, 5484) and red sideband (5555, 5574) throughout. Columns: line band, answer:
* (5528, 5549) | -0.5 Ang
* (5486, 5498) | 0.3 Ang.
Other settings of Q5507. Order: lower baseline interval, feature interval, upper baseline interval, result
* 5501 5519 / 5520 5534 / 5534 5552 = -0.038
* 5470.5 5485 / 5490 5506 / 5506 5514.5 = 0.017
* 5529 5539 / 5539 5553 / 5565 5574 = 0.036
